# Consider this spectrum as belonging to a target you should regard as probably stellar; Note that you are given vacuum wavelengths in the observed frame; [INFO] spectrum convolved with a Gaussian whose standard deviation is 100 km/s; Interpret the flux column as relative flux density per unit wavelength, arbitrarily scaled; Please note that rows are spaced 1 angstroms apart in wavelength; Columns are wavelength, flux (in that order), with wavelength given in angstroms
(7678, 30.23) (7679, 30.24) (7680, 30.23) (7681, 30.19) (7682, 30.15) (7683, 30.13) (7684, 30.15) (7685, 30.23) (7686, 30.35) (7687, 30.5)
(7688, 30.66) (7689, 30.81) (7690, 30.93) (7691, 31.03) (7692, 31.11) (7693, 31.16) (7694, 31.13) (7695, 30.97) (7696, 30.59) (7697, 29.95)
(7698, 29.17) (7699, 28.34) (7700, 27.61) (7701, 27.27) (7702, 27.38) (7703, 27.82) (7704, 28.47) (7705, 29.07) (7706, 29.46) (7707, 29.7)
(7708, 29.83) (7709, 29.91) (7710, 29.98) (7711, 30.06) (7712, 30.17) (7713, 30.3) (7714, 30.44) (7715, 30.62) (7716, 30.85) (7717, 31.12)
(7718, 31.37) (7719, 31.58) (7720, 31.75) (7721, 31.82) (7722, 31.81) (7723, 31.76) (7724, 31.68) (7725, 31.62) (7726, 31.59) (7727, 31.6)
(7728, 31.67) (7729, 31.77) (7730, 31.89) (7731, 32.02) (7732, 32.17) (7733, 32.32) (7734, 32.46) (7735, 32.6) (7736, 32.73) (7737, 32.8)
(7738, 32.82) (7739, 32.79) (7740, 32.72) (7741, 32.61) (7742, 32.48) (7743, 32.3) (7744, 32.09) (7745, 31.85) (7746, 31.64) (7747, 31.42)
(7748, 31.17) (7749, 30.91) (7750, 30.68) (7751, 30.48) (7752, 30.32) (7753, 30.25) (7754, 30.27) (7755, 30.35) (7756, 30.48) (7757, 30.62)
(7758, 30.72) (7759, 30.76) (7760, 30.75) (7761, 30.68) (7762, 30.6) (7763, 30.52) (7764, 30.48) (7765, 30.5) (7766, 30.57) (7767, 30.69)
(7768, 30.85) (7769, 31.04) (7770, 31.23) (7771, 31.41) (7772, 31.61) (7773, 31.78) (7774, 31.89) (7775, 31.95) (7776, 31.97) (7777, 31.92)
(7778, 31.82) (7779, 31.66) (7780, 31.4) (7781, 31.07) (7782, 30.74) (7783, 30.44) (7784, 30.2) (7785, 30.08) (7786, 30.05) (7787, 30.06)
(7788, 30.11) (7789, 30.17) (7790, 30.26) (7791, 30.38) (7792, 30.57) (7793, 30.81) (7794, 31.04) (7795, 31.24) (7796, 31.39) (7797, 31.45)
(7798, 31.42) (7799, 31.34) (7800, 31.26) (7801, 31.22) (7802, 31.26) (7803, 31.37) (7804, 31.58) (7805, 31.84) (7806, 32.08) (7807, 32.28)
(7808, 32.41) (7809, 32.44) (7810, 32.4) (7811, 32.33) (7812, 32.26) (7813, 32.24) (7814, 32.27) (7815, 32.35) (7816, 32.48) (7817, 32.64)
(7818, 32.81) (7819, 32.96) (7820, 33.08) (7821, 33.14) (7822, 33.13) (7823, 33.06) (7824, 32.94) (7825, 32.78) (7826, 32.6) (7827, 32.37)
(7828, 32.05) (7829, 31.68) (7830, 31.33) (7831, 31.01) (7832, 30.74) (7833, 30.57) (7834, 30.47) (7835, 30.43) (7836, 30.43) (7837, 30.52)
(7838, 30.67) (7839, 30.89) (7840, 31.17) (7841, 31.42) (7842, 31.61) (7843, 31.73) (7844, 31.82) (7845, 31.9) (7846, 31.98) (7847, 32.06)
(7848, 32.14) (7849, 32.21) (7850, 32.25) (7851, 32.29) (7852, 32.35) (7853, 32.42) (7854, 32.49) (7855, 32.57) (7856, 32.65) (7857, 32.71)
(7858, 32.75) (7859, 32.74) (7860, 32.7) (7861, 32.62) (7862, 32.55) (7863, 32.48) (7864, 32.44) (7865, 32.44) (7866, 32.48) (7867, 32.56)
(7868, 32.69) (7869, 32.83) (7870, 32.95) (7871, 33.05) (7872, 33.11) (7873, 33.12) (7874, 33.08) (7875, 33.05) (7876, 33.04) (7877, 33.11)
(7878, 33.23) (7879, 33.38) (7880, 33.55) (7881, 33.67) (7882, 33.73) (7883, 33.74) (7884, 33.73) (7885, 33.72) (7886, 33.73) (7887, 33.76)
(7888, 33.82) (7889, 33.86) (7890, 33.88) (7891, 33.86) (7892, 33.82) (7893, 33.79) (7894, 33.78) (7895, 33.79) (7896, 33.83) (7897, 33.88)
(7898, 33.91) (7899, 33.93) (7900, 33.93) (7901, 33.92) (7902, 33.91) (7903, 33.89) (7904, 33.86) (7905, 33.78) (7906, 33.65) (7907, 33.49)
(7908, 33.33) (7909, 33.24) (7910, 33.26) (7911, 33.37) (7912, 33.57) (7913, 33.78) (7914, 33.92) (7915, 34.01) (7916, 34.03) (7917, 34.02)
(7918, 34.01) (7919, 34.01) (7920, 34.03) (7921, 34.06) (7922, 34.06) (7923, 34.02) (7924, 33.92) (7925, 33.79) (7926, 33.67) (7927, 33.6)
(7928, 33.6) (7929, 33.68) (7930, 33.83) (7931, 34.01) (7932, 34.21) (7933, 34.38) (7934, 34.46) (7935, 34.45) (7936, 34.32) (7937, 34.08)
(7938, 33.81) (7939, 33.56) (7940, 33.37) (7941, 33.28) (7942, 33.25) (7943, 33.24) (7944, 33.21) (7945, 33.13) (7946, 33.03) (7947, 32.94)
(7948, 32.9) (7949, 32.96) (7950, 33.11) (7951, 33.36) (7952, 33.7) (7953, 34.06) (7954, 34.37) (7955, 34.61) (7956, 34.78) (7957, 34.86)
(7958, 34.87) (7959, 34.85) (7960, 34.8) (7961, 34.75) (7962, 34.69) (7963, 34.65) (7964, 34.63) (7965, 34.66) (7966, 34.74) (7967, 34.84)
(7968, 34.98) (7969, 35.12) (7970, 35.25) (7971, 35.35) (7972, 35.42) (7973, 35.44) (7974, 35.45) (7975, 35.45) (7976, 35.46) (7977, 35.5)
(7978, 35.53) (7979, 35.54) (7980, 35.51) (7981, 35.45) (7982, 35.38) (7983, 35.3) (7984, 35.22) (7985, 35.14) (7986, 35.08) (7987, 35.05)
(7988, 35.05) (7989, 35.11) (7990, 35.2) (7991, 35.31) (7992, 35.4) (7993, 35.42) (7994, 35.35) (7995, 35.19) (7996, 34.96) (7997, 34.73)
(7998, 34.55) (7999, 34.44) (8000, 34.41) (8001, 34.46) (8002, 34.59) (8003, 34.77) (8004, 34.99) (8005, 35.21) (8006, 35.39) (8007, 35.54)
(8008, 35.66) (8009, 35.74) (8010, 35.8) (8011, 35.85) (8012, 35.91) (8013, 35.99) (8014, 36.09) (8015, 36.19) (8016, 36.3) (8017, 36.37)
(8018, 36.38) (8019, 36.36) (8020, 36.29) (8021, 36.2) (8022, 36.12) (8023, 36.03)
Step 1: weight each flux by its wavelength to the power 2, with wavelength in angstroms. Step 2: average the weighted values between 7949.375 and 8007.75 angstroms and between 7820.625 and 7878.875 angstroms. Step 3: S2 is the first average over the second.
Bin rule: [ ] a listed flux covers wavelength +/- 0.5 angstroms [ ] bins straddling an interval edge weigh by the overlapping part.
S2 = 1.1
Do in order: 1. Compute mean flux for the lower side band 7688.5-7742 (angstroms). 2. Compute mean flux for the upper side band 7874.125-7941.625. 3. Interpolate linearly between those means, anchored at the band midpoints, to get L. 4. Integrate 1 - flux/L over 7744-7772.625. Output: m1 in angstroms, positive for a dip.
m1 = 0.6 angstroms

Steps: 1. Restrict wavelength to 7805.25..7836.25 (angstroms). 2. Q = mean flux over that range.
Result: 32.1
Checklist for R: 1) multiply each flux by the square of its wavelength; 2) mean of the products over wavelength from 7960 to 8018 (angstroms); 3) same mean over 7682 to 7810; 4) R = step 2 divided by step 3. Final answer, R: 1.21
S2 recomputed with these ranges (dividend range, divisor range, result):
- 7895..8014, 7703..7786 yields 1.17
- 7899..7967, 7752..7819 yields 1.13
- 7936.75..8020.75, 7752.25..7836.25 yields 1.16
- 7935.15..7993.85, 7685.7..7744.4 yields 1.19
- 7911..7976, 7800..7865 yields 1.10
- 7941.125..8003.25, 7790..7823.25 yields 1.13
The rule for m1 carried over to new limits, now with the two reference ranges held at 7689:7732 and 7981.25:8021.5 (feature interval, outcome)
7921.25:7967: 0.6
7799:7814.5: 0.1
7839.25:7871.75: 0.6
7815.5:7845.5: 0.6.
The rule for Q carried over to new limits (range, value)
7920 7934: 33.9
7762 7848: 31.5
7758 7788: 31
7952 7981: 35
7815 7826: 32.9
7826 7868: 31.9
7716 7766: 31.5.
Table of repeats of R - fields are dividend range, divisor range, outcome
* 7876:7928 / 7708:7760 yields 1.12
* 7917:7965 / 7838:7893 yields 1.06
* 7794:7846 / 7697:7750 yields 1.05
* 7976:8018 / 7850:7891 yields 1.10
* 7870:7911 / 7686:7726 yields 1.16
